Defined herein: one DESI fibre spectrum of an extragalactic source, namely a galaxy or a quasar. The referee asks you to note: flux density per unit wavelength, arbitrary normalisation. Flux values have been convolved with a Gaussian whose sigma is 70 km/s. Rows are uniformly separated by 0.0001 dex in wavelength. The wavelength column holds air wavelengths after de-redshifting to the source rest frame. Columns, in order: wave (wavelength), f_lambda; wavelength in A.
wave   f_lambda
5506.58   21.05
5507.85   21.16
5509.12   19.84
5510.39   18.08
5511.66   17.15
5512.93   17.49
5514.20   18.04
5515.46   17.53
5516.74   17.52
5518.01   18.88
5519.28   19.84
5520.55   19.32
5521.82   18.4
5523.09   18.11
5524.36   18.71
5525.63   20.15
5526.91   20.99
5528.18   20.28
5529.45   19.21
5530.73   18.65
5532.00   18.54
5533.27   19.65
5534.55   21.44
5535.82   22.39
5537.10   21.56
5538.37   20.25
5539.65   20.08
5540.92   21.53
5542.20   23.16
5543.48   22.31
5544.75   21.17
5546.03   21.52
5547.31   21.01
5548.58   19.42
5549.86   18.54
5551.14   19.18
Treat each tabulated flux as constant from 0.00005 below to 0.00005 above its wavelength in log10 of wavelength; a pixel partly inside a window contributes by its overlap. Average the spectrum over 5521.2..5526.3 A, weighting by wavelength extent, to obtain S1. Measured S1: 18.8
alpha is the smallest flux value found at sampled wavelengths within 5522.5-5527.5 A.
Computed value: 18.11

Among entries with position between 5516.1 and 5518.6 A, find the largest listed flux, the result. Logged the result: 18.88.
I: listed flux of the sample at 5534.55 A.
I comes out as 21.44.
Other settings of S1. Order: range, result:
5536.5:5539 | 20.9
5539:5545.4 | 21.6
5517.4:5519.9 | 19.4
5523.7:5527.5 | 19.9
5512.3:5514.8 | 17.8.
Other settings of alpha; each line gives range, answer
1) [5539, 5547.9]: 20.08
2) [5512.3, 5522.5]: 17.49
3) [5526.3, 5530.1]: 19.21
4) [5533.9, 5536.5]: 21.44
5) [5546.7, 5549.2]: 19.42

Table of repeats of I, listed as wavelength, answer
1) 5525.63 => 20.15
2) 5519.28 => 19.84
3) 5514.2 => 18.04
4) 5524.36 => 18.71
